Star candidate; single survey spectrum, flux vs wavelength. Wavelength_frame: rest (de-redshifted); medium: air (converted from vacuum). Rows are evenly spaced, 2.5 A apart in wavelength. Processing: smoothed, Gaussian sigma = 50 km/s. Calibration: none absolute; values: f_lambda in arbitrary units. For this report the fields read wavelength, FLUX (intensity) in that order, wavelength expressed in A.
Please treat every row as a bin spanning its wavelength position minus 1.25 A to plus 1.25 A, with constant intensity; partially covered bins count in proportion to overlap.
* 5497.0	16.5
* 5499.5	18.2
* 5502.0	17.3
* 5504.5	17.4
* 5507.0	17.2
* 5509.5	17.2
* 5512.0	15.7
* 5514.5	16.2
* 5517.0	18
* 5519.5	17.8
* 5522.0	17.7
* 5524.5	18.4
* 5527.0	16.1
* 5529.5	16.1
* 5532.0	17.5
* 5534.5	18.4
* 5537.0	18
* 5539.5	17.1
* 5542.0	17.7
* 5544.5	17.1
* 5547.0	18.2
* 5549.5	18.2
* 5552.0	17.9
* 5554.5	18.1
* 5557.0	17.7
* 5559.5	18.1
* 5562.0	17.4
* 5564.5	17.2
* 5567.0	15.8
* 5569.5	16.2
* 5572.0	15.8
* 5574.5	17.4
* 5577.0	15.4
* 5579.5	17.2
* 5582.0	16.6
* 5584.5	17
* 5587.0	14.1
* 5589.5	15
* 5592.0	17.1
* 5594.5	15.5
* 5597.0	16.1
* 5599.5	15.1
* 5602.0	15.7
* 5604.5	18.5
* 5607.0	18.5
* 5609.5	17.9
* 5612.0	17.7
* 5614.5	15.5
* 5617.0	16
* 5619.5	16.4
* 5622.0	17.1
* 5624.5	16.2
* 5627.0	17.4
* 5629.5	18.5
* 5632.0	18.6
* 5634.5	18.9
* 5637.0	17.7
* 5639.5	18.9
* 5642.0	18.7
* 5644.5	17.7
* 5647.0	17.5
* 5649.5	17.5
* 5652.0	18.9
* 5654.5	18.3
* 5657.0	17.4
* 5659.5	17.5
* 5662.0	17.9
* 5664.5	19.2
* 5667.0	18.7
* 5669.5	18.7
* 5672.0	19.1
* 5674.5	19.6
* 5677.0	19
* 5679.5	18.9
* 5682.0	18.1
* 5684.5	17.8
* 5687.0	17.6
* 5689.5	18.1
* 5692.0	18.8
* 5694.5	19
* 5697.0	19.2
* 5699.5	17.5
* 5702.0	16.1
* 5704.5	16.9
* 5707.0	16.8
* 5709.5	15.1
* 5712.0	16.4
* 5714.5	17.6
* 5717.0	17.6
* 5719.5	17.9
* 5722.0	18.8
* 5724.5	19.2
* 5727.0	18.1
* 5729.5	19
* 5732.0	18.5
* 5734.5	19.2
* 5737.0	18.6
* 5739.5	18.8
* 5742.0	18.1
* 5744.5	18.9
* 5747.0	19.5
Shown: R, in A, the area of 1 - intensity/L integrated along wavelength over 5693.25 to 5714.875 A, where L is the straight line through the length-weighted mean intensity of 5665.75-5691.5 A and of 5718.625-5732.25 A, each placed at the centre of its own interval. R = 1.7 A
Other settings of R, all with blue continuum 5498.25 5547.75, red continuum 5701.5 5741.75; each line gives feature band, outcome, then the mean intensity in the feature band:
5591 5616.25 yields 1.2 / 16.7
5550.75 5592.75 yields 1.8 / 16.7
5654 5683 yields -1.4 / 18.5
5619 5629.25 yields 0.4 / 17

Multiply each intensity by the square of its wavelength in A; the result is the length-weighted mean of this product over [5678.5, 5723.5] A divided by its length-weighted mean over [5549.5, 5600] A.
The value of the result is 1.11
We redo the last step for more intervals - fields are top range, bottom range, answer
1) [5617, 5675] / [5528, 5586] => 1.08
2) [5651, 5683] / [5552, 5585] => 1.13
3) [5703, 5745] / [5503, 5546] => 1.12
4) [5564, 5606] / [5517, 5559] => 0.93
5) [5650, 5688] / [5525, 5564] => 1.10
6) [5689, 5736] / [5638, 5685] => 0.99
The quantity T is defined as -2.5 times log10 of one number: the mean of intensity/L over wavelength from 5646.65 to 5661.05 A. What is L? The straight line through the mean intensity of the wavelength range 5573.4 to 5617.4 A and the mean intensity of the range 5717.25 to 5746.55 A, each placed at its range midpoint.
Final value -0.03 mag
